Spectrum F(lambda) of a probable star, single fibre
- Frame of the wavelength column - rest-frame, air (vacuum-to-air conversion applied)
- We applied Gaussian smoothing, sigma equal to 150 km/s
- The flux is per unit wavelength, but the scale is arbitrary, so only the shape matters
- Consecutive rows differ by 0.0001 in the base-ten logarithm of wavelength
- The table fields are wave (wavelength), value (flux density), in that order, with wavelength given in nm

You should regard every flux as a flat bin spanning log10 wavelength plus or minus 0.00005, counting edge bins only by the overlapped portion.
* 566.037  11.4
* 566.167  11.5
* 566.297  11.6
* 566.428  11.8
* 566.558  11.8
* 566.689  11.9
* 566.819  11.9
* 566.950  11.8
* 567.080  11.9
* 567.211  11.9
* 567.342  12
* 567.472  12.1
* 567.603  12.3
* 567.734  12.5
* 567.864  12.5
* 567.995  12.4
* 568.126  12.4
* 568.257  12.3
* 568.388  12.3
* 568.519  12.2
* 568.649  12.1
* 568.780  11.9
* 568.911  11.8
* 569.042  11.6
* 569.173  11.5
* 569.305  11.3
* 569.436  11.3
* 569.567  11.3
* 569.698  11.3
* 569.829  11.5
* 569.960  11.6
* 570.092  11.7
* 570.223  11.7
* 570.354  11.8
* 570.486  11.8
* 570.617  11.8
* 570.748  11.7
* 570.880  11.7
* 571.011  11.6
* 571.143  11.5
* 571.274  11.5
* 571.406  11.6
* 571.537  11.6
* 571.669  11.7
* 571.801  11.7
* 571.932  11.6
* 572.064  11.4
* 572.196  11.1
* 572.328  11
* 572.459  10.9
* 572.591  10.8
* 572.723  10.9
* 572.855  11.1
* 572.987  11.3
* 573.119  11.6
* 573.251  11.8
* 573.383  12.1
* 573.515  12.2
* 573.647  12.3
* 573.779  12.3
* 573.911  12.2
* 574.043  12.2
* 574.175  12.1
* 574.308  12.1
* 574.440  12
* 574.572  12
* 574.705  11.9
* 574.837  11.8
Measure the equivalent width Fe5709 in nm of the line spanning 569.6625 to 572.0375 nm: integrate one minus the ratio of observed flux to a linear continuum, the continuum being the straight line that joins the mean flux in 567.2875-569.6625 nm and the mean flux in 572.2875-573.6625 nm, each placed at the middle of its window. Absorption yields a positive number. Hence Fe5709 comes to 0.01 nm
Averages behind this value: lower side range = 12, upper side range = 11.4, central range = 11.6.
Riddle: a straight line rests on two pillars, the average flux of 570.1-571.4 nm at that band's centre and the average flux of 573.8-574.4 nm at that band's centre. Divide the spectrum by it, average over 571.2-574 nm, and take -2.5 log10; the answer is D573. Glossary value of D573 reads 0.03 mag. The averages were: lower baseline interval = 11.7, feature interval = 11.6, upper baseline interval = 12.2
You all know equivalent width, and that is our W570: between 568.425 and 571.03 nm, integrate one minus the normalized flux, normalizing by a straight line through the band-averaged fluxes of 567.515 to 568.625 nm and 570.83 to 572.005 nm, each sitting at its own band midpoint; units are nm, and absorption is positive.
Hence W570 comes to 0.07 nm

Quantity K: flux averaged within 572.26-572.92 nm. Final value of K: 10.9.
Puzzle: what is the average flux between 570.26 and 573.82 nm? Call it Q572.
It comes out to 11.6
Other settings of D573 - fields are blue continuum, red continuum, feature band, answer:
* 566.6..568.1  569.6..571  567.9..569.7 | 0.00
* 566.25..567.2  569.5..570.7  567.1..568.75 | -0.04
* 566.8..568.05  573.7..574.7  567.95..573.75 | 0.04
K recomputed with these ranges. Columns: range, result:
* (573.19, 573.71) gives 12.1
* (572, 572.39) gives 11.2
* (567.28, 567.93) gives 12.3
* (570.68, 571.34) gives 11.6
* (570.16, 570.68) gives 11.8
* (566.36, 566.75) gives 11.8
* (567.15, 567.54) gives 12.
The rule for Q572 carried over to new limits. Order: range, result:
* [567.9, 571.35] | 11.8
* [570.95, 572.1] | 11.6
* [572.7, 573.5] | 11.5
